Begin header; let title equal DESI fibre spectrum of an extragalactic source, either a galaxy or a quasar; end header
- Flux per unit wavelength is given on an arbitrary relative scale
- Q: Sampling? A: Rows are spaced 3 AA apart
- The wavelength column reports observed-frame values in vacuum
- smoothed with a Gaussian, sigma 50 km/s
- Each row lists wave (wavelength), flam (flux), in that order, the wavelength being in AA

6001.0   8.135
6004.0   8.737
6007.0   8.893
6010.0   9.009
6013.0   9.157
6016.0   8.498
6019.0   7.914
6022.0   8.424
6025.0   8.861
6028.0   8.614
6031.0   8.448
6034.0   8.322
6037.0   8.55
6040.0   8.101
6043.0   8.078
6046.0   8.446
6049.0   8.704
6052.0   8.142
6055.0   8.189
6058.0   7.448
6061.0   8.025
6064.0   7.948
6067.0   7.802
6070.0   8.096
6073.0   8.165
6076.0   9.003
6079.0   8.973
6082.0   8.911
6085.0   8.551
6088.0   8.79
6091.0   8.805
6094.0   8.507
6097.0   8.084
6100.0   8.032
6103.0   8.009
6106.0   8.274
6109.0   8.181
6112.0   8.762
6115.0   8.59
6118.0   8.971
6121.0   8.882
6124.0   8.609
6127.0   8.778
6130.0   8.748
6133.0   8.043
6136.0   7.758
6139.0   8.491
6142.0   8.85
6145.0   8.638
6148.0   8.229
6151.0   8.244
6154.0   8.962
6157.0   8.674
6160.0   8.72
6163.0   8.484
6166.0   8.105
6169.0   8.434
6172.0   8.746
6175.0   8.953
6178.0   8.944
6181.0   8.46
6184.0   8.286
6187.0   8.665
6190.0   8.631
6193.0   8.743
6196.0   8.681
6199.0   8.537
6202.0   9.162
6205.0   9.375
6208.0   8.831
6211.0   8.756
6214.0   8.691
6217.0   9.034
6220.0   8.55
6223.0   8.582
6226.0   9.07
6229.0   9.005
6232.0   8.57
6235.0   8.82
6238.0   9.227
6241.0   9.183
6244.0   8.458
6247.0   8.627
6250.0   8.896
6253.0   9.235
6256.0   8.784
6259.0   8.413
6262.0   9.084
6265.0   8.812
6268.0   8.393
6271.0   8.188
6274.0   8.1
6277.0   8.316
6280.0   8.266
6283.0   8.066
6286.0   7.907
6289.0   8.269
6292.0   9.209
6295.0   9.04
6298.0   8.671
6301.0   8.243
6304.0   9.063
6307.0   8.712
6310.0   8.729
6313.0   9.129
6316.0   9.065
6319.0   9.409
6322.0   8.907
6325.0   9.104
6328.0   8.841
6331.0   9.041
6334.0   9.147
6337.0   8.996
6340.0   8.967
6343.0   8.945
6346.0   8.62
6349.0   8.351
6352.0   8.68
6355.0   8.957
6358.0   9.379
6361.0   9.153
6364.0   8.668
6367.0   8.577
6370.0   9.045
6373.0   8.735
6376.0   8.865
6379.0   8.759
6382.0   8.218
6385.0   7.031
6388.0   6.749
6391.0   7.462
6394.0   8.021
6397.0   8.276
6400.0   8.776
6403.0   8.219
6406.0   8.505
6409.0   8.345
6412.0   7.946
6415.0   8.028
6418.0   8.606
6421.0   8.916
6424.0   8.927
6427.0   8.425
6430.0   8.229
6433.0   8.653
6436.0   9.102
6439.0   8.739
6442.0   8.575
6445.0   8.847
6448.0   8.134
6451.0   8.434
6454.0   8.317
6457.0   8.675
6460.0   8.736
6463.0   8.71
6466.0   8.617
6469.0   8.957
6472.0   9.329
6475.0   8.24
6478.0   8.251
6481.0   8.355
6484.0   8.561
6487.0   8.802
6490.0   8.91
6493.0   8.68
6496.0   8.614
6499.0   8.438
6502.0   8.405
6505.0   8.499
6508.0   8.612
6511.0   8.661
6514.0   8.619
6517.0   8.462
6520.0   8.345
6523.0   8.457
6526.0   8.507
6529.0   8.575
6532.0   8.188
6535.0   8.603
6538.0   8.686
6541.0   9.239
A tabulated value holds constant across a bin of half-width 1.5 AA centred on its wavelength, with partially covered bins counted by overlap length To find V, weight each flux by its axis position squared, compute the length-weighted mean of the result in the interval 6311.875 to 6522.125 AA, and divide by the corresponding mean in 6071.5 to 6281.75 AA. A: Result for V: 1.1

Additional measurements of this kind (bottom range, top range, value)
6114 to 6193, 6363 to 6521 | 1.08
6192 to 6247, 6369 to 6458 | 1.01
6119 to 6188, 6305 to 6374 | 1.11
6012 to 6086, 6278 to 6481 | 1.14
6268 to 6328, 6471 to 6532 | 1.05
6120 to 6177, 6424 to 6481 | 1.11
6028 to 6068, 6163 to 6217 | 1.11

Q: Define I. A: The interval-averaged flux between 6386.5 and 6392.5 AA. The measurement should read 7.11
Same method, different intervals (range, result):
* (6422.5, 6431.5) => 8.53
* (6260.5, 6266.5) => 8.95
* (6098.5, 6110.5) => 8.12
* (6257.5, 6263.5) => 8.75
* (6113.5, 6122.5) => 8.81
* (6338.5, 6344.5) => 8.96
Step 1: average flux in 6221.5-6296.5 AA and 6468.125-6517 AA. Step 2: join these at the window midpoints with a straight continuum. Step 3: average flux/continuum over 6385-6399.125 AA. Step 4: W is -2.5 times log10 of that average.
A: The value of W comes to 0.14 mag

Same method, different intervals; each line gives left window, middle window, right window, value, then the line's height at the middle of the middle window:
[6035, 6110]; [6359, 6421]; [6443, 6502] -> 0.029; 8.55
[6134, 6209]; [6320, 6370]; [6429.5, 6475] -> -0.032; 8.65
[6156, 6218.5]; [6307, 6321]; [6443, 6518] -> -0.046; 8.66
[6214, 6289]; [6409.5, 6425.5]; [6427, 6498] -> 0.019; 8.63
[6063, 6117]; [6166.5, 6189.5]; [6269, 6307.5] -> -0.023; 8.44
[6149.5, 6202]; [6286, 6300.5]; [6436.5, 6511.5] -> -0.006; 8.62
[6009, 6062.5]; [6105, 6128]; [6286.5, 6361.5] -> -0.014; 8.52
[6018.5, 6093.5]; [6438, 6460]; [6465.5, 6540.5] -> 0.002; 8.56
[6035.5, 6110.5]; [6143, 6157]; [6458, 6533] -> -0.024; 8.36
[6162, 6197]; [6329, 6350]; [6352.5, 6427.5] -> -0.051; 8.47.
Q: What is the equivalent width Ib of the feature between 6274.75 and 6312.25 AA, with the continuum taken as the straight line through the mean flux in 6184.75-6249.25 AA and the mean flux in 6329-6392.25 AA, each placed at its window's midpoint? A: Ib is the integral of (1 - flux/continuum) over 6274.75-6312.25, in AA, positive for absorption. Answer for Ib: 0.7 AA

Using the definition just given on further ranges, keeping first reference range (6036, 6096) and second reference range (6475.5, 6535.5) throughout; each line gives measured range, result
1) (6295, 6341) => -2.6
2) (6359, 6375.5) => -0.7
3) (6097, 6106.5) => 0.3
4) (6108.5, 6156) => -1.0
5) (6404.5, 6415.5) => 0.3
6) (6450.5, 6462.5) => -0.1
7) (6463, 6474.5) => -0.5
